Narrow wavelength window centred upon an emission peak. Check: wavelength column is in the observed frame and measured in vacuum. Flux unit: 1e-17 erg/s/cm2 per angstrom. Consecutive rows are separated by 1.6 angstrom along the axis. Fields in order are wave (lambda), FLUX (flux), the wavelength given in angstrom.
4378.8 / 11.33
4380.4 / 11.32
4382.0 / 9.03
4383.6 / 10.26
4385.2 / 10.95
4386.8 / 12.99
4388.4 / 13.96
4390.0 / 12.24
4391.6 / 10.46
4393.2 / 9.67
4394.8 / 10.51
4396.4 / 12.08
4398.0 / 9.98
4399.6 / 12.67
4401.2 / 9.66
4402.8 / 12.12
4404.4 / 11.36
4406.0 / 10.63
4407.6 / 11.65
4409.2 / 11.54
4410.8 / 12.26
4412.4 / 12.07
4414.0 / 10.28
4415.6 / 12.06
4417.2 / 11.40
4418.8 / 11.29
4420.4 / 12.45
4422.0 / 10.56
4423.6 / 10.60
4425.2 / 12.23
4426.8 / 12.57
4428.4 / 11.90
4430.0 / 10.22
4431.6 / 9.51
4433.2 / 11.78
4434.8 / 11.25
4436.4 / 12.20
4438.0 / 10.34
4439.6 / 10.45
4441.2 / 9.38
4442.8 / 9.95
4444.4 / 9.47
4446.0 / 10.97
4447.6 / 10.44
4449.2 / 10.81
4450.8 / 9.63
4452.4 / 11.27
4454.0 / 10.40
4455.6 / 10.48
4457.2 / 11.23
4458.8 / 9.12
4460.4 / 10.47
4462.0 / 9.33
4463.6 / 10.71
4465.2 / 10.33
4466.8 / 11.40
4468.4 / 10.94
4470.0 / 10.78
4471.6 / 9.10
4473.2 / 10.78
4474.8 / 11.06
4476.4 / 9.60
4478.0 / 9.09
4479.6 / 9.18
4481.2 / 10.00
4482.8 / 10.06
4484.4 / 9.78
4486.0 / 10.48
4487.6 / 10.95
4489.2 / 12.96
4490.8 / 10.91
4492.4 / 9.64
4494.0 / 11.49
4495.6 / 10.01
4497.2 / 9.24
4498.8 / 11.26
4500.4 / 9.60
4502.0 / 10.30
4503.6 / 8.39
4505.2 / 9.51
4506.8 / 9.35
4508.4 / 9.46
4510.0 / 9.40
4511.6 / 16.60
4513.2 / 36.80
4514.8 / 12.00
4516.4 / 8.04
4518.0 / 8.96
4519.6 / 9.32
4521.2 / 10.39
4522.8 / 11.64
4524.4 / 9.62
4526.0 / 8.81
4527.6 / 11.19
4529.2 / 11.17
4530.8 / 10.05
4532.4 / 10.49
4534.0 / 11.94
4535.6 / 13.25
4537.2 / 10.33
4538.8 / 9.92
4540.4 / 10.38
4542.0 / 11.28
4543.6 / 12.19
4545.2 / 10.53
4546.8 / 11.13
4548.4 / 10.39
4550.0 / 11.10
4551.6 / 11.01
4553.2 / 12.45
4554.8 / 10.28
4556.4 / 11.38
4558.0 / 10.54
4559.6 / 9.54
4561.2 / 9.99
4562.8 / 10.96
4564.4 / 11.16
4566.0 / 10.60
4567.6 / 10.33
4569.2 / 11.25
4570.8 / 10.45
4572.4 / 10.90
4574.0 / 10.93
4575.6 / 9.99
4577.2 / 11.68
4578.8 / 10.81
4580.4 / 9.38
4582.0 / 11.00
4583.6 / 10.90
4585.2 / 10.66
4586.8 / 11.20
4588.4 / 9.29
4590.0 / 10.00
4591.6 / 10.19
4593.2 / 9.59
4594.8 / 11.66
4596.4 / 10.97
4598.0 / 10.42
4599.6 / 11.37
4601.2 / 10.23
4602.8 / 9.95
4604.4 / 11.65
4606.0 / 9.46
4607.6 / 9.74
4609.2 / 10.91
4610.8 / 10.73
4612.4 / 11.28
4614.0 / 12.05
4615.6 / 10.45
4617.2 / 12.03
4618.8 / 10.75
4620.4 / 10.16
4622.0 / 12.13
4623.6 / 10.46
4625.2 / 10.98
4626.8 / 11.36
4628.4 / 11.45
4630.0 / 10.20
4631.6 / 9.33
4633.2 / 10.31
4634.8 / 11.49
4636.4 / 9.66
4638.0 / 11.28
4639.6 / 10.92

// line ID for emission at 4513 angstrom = Hgamma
